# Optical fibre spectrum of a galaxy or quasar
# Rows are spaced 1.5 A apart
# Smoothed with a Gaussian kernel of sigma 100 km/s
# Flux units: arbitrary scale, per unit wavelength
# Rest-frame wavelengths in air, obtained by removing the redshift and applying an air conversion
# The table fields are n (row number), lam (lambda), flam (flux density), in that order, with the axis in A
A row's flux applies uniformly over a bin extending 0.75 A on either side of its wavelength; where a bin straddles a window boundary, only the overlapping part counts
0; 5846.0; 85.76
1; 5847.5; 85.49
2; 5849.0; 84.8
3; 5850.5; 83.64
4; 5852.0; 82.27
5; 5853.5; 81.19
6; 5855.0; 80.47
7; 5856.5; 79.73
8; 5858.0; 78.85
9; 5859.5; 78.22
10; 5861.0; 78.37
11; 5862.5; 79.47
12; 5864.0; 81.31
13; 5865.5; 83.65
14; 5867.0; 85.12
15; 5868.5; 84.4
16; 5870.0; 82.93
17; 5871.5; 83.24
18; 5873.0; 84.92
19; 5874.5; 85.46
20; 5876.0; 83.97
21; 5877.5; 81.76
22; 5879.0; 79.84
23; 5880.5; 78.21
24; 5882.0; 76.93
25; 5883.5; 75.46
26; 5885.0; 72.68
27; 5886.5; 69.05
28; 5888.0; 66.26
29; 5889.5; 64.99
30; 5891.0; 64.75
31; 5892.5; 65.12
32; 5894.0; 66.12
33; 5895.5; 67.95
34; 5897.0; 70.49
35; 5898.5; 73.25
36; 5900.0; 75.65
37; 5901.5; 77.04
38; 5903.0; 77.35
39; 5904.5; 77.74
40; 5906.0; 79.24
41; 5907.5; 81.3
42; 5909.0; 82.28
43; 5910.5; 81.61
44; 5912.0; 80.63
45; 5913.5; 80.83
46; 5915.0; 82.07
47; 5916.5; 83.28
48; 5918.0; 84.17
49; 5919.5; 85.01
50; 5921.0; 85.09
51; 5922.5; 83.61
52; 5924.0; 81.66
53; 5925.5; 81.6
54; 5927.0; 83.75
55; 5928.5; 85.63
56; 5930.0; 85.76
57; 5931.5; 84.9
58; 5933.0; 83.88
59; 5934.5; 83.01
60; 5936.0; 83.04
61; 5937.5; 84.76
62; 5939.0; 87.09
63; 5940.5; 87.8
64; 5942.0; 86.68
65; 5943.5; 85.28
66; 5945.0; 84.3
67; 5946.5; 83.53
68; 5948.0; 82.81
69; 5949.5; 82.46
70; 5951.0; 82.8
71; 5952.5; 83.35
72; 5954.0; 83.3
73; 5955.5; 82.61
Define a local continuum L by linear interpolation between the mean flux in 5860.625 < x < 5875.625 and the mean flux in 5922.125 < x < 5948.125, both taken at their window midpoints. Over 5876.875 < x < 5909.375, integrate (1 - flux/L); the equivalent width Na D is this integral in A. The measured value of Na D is 3.85 A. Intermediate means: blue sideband 83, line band 73.7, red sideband 84.4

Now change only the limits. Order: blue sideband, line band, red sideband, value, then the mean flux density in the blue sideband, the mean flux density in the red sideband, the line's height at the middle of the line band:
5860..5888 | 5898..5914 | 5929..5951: 0.7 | 80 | 84.6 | 82.2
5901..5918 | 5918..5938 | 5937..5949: -0.2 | 80.5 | 85.2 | 83.1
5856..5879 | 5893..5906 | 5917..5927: 1.5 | 82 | 83.5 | 82.9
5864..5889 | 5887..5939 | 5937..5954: 2.2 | 79.5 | 84.6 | 82.2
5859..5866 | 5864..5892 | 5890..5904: -0.7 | 80.2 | 70.9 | 76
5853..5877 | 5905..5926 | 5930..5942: 0.5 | 82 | 85.1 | 84.2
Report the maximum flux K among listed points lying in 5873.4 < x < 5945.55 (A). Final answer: 87.8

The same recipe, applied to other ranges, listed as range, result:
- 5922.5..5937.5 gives 85.76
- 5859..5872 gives 85.12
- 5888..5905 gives 77.74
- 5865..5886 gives 85.46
